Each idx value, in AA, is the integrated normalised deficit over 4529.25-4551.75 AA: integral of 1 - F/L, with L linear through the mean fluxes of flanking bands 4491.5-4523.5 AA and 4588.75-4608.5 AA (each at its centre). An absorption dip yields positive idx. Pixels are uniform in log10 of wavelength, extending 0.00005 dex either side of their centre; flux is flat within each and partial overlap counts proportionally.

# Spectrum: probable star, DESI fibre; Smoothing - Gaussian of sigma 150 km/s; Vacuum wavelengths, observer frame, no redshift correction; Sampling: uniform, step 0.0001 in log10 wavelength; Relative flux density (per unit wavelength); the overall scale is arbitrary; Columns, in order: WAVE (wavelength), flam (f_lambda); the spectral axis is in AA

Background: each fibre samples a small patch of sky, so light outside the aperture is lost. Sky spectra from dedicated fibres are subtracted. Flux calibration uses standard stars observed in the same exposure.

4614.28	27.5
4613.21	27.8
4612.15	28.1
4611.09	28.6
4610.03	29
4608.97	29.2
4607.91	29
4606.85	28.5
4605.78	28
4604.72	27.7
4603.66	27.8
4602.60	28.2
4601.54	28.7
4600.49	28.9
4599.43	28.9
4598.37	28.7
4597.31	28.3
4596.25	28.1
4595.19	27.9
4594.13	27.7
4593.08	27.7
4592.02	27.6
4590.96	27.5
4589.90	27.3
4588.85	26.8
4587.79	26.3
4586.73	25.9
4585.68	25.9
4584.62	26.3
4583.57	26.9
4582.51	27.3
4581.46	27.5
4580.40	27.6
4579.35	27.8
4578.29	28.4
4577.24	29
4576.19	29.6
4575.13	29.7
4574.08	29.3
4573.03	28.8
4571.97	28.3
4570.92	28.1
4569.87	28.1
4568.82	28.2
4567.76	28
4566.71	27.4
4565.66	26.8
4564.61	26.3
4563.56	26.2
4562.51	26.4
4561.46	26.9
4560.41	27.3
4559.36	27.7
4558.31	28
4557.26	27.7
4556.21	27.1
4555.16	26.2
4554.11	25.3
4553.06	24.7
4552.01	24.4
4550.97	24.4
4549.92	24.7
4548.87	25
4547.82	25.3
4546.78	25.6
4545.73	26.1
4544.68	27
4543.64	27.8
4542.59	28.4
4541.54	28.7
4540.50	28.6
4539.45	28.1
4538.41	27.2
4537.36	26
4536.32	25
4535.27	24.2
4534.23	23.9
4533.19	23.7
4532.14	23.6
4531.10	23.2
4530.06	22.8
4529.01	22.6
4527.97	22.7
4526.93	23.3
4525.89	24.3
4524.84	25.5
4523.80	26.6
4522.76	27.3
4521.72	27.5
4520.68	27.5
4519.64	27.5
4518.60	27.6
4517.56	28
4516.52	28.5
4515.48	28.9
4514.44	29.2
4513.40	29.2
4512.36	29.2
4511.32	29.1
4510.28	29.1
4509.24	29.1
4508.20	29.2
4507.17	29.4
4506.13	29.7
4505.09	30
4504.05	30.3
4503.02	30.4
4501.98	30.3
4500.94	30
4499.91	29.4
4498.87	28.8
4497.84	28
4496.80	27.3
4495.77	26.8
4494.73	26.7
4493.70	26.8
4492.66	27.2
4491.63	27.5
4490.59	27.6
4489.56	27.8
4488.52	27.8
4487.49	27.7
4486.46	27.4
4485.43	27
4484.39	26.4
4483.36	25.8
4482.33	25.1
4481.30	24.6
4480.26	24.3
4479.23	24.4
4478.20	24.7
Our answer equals 2.2 AA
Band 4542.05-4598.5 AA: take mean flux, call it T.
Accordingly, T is 27.2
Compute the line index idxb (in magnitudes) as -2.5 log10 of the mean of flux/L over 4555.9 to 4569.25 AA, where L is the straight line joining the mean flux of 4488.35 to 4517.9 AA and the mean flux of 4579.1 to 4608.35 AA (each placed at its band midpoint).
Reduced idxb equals 0.031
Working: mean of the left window 28.7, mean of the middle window 27.2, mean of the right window 27.7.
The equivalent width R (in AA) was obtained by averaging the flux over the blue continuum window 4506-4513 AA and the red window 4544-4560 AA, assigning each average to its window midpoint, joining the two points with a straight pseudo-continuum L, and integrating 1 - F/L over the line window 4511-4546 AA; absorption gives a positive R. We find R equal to 1.7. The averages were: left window 29.2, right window 26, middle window 26.4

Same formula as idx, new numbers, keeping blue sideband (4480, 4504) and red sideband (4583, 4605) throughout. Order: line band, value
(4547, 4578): 0.56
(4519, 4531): 1.02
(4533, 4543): 0.40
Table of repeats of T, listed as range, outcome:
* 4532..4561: 26.2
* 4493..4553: 27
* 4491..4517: 28.8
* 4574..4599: 27.7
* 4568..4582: 28.5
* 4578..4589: 26.9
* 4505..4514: 29.3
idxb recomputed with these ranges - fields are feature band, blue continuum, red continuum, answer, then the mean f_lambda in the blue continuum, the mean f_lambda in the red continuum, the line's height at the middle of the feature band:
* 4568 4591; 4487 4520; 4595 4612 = 0.03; 28.6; 28.5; 28.5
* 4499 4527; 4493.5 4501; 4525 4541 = -0.08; 27.9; 24.6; 26.5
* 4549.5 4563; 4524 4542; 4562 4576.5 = 0.03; 24.9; 27.9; 26.8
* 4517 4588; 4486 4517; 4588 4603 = 0.07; 28.6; 28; 28.3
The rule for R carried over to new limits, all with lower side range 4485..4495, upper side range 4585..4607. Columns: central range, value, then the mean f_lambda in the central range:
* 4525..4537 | 1.7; 23.7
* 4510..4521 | -0.4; 28.5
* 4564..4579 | -0.3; 28.3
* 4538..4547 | 0.0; 27.6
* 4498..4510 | -1.0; 29.6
